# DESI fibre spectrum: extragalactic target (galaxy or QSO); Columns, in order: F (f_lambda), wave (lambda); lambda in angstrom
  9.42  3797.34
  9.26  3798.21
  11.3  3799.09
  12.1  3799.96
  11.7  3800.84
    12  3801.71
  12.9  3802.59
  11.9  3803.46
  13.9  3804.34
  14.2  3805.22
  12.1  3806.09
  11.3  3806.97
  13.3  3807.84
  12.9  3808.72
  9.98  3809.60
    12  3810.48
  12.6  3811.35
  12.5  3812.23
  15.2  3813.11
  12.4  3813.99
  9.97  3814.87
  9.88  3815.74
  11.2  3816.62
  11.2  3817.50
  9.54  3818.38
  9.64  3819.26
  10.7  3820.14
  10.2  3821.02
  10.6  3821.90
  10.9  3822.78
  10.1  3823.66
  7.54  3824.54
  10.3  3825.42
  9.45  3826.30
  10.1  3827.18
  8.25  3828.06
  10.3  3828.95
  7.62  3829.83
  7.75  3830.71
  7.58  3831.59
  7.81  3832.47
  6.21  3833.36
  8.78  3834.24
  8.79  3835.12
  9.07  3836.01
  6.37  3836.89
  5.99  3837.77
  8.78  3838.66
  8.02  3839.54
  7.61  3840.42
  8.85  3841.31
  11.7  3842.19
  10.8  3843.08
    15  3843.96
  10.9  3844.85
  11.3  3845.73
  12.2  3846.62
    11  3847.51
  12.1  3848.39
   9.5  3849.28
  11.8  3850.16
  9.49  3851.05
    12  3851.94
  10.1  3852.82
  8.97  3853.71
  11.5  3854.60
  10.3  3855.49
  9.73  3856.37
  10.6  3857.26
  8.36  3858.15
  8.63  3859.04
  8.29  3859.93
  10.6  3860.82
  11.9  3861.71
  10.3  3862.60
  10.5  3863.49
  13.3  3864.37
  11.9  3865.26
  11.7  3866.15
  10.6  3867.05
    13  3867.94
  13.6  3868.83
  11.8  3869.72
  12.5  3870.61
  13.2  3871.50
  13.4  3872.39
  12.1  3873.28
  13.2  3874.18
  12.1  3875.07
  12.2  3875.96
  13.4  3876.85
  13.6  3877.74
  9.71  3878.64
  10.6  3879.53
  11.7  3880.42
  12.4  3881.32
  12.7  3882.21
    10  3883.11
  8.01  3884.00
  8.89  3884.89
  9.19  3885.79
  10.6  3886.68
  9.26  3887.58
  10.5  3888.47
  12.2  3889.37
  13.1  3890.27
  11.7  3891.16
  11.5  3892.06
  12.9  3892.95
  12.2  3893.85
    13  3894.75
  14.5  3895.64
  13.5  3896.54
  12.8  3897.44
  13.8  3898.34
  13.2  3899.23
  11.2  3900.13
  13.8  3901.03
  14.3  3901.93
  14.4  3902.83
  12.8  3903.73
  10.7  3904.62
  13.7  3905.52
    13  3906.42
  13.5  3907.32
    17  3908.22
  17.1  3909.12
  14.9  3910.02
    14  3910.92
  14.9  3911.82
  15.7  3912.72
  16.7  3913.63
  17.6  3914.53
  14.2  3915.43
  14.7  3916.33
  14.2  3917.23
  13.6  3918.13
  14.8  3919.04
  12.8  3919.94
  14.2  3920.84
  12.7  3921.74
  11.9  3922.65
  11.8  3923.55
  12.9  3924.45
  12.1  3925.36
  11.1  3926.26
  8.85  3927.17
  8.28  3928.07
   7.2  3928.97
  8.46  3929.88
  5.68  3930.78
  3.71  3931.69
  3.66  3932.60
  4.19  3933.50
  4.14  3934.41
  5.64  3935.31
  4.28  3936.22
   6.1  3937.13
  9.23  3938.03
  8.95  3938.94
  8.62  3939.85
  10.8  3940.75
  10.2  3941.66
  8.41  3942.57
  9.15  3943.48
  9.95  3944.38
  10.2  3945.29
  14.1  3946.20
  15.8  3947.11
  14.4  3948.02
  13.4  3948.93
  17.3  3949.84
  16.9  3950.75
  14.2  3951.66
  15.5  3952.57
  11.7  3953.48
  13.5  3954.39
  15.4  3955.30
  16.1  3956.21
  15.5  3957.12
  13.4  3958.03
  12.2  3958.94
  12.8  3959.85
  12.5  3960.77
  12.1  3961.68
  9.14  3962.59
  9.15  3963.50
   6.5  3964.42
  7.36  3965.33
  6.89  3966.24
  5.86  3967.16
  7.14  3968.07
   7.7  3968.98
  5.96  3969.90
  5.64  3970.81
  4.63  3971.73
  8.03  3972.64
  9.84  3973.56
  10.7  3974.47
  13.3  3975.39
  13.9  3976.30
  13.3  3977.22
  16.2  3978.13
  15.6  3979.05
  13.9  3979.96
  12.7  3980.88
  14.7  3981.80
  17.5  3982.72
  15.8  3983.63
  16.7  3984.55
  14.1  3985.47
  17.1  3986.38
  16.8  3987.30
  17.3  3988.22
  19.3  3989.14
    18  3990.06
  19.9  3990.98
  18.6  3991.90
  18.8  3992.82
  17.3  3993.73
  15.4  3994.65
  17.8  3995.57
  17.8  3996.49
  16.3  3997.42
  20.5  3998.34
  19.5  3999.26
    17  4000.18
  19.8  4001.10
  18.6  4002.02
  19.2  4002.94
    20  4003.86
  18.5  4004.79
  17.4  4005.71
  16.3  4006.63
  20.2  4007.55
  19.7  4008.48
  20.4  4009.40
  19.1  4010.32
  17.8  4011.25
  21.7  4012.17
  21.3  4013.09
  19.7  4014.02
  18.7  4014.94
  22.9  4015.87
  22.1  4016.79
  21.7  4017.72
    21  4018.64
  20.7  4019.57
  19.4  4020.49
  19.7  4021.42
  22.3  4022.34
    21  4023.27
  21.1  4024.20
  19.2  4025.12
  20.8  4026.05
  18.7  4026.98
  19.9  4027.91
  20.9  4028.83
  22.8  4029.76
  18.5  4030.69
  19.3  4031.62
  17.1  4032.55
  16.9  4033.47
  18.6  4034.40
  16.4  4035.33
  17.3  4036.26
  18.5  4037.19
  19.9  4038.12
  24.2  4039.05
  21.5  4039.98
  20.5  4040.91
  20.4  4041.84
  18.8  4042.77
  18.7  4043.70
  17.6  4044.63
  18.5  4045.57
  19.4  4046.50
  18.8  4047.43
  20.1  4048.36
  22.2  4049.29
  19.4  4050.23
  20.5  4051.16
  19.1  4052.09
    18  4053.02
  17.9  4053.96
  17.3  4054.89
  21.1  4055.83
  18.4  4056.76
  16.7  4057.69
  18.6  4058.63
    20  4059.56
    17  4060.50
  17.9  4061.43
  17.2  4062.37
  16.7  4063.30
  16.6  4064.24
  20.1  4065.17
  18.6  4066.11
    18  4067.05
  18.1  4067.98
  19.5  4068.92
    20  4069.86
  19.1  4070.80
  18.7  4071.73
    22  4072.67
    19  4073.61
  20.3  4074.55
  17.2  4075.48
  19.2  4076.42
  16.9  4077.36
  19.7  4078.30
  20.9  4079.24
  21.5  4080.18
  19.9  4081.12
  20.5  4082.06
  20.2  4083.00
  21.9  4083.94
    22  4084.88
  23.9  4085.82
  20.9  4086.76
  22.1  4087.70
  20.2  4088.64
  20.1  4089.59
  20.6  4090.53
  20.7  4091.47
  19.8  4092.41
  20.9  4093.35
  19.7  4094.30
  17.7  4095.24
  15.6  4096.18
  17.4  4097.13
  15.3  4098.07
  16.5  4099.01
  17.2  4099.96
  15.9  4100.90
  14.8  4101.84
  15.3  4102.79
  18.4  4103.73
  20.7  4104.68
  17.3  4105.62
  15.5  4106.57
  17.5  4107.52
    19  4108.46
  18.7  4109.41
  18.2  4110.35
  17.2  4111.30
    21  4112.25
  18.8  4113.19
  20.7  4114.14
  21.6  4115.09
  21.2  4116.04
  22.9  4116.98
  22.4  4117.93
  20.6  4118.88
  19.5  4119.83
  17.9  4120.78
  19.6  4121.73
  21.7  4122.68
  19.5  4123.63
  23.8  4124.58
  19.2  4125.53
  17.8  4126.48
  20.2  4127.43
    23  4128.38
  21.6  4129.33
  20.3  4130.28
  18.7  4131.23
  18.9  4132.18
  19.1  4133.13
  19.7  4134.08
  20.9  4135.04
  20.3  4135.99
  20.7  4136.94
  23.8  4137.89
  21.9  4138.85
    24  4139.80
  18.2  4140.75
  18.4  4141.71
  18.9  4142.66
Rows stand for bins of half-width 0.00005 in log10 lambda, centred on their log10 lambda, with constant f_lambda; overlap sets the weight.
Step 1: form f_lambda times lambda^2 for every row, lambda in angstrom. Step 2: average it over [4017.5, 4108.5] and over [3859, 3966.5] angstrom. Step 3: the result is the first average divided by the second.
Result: 1.8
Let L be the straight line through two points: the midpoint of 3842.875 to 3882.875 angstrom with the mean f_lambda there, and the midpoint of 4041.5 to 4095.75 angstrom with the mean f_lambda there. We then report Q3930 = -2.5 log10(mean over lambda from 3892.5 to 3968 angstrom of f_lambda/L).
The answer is 0.18 mag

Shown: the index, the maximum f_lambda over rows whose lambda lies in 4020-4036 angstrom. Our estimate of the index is 22.8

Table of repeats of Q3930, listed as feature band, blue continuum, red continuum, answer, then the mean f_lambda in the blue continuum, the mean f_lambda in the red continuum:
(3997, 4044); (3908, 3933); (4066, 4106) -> -0.195 mag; 12.3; 19.2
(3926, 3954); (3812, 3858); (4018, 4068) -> 0.456 mag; 9.94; 19.2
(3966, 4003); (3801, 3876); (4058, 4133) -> 0.084 mag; 10.7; 19.3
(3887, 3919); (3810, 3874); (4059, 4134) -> -0.086 mag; 10.4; 19.3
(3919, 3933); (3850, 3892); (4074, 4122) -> 0.305 mag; 11.2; 19.3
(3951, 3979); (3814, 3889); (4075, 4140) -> 0.299 mag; 10.4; 19.7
